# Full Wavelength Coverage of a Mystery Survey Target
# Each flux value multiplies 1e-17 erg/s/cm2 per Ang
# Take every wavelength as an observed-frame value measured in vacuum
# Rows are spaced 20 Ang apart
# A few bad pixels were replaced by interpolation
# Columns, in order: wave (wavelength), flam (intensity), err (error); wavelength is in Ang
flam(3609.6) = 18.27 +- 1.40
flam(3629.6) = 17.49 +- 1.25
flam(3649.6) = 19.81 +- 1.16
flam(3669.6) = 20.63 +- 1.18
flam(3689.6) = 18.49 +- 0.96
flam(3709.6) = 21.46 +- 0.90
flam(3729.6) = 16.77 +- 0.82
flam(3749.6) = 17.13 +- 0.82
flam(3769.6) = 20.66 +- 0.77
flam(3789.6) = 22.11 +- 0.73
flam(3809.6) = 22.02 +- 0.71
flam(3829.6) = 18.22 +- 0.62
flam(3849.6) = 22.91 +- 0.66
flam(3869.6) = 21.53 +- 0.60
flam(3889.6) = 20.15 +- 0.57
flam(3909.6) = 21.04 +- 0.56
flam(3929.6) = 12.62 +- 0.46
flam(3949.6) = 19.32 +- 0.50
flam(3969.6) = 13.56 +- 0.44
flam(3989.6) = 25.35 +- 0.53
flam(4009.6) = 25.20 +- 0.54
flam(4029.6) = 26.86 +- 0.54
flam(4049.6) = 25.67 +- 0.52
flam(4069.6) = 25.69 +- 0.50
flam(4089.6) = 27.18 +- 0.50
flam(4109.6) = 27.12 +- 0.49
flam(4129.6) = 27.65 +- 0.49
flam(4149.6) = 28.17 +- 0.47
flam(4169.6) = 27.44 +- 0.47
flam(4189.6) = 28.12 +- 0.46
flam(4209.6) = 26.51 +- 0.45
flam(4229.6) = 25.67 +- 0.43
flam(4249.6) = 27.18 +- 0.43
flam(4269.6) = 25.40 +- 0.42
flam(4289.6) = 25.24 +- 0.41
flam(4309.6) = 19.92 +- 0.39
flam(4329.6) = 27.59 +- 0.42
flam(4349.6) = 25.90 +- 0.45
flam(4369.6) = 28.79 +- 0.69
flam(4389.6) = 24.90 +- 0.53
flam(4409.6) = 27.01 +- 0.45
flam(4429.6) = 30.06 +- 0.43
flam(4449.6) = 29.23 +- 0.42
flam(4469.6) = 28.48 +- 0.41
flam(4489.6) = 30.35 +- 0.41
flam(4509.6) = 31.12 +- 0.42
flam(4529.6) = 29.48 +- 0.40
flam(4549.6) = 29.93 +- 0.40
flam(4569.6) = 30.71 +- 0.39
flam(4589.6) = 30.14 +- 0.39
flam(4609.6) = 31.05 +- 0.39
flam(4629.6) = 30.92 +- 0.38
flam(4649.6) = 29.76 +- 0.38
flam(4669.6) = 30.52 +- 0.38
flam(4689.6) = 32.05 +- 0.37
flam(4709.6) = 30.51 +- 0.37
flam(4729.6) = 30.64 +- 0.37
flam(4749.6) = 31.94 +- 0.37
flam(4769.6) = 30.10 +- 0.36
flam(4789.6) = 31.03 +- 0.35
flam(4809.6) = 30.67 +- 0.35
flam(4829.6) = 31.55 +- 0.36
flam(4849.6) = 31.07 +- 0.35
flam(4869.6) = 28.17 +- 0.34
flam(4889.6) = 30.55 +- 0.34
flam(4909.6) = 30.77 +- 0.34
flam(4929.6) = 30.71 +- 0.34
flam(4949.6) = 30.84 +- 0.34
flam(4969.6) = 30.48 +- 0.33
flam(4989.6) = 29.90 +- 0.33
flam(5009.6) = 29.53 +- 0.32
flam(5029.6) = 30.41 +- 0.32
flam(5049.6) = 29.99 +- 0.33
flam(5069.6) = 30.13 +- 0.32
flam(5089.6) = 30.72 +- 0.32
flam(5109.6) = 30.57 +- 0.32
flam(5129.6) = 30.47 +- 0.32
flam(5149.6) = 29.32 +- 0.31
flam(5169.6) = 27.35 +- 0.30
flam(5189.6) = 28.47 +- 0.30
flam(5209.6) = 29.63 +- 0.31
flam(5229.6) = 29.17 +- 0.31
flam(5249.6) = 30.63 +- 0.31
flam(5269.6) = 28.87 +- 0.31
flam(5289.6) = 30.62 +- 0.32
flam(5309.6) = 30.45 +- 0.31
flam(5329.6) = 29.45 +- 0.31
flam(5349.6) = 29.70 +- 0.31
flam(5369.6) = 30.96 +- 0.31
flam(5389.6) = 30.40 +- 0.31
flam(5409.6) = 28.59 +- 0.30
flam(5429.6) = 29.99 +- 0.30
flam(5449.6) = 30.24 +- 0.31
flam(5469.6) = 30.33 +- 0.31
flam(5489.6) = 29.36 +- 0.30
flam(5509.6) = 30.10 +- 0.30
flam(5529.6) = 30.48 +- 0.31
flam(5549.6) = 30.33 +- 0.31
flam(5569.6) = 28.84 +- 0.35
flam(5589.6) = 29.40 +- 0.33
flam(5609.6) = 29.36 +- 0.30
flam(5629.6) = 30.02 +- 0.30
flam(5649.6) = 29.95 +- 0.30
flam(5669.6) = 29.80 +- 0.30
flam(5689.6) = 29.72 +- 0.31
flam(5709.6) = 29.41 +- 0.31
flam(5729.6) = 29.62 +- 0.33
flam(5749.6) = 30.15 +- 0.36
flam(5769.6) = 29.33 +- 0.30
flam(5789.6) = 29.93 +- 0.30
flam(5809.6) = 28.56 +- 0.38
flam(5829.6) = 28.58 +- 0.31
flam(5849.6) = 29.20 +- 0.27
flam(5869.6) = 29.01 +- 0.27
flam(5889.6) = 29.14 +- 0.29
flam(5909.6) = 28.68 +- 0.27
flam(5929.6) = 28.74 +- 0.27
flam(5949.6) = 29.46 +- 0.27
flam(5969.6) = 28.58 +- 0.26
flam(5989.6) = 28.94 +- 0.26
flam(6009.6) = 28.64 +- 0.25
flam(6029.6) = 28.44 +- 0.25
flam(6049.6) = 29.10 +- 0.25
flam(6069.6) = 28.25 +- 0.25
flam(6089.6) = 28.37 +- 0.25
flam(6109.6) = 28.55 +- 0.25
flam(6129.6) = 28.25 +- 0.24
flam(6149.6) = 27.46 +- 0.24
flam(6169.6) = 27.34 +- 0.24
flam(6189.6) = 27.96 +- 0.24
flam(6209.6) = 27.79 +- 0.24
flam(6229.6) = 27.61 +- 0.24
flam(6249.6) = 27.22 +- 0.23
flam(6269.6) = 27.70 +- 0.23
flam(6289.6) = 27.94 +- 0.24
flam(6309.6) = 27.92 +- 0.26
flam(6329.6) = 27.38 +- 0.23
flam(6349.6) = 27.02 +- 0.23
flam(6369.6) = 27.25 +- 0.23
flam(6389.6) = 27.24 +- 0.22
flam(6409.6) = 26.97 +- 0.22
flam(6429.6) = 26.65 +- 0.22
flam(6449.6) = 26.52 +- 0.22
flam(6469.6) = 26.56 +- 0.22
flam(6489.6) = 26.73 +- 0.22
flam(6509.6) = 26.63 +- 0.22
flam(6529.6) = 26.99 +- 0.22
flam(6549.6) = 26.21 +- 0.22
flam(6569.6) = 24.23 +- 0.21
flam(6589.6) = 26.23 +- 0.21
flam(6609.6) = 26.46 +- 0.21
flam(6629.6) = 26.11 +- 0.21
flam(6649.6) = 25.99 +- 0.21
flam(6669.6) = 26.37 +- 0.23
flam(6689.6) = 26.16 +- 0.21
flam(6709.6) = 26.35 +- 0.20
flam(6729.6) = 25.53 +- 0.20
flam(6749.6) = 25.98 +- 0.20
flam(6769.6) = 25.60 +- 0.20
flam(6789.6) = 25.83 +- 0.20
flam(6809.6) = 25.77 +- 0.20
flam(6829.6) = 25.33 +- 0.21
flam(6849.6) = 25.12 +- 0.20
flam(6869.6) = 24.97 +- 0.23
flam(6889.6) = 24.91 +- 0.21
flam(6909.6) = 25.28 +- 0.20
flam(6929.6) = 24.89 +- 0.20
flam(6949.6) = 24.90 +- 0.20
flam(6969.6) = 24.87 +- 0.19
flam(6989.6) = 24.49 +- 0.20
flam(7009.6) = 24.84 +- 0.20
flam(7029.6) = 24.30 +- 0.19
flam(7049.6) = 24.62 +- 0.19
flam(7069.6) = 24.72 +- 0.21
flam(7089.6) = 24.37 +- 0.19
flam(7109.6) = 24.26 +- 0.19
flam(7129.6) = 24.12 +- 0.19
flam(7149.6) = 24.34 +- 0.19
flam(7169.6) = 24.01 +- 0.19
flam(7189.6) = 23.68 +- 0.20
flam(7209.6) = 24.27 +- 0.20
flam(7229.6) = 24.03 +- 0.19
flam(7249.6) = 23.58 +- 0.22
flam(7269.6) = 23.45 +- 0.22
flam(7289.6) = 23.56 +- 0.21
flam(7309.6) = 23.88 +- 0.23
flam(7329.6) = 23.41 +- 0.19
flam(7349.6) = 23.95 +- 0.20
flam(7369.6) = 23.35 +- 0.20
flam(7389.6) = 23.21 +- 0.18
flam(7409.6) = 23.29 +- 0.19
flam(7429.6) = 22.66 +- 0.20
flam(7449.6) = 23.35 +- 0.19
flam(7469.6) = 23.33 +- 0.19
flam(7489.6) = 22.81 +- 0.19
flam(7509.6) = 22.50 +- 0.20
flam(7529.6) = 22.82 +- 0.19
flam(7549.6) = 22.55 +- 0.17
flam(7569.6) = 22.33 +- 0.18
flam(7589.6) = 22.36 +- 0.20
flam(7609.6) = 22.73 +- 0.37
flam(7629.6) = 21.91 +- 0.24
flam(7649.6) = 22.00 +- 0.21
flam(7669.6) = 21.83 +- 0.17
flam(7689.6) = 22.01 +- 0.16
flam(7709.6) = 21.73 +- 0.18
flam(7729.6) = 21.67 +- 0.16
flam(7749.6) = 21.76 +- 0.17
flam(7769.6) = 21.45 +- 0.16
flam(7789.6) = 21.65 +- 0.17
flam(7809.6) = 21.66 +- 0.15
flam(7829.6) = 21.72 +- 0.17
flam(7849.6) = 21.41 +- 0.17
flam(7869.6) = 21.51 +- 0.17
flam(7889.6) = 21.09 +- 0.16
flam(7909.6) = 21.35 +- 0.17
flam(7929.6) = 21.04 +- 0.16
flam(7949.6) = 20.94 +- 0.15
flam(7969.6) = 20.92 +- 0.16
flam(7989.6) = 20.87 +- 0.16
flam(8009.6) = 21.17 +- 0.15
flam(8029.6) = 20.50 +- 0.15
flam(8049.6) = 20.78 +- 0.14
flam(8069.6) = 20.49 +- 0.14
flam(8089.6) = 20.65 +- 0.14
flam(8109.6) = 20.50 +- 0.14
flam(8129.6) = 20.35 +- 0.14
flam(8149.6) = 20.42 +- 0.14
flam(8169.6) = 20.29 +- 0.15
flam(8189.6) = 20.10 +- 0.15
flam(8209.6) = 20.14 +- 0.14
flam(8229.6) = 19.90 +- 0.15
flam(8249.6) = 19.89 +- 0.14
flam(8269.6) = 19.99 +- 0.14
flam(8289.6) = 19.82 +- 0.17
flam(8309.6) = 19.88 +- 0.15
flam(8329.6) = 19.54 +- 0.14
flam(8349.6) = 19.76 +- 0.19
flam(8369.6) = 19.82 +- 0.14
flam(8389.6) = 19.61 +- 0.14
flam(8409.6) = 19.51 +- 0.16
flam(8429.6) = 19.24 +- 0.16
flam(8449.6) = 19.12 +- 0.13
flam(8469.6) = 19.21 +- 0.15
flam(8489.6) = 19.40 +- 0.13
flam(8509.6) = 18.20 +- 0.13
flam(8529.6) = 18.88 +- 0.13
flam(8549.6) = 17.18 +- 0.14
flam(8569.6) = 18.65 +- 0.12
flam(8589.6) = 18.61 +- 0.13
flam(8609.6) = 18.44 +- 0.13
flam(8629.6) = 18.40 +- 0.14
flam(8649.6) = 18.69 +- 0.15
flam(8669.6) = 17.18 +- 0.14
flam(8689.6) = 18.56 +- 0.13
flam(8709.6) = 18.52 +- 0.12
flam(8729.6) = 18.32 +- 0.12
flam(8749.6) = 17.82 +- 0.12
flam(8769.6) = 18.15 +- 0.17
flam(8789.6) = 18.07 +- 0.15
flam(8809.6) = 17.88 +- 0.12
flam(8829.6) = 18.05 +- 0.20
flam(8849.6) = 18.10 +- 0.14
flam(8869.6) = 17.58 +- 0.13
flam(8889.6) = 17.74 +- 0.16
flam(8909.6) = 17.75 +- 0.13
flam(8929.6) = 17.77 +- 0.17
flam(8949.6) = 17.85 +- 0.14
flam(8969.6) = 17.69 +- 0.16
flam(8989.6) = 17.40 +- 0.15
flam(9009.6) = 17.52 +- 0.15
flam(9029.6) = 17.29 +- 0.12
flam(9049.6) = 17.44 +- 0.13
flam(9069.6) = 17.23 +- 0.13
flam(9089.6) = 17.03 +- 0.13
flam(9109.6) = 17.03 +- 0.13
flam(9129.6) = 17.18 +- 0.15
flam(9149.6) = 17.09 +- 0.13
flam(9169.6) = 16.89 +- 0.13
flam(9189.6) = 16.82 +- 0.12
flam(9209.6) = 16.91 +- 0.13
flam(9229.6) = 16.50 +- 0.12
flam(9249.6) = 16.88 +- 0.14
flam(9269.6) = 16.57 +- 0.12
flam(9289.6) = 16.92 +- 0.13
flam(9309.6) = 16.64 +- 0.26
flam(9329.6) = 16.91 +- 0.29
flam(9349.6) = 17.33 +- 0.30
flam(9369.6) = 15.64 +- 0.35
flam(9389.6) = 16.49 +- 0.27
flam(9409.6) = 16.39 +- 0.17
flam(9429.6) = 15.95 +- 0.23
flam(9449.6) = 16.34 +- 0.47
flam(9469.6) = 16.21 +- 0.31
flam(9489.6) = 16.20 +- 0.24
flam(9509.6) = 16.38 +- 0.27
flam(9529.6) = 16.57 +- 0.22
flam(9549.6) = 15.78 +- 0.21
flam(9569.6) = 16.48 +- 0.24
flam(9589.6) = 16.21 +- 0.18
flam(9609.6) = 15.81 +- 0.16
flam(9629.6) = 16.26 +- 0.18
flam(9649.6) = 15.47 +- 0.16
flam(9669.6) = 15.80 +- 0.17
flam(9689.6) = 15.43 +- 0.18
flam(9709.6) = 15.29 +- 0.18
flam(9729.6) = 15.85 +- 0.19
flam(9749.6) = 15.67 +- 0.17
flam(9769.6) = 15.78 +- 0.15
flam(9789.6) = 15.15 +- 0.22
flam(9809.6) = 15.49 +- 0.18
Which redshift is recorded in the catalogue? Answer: 0.00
